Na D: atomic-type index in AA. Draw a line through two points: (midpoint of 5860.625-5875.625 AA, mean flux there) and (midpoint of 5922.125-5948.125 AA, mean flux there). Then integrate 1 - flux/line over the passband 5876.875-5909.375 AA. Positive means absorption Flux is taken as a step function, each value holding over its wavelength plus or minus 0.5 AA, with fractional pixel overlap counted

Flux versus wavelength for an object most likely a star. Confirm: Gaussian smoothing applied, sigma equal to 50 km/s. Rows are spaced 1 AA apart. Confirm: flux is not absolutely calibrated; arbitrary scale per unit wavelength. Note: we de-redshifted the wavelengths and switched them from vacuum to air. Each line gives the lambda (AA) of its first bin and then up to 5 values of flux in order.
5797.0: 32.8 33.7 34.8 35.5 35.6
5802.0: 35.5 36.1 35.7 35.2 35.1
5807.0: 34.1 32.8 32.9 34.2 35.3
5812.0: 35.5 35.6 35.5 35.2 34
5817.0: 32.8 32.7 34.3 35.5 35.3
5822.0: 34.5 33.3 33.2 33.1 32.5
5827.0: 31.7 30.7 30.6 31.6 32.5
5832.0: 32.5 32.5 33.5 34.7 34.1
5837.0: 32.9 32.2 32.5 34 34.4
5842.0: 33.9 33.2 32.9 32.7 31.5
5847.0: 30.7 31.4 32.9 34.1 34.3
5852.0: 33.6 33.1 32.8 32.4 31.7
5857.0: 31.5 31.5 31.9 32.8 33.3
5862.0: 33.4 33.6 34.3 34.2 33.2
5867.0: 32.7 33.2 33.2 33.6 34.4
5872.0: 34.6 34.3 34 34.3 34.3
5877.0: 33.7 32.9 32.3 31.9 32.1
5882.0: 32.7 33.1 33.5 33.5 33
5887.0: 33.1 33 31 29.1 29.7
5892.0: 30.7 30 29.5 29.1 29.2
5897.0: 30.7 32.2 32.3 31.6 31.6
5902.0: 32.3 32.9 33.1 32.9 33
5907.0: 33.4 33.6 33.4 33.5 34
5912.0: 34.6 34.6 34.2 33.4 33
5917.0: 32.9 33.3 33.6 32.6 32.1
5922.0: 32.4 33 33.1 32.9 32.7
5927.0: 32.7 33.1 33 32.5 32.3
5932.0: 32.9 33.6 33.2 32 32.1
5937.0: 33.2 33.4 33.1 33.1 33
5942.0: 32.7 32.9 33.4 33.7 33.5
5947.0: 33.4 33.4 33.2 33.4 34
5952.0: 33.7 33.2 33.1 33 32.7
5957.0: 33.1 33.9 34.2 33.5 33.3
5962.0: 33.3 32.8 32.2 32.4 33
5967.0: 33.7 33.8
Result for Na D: 1.4 AA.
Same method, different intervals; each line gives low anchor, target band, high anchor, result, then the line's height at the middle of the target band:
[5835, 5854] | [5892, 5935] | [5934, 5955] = 0.7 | 33.1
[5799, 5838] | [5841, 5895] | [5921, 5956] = 1.3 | 33.5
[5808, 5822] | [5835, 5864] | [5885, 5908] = 0.3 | 33.3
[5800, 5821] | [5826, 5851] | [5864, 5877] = 1.2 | 34.3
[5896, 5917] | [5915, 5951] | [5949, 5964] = 0.1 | 33.1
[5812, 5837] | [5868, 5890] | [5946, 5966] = 0.1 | 33.4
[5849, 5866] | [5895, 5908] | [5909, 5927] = 0.5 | 33.2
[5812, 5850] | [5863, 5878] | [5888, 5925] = -0.5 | 32.7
